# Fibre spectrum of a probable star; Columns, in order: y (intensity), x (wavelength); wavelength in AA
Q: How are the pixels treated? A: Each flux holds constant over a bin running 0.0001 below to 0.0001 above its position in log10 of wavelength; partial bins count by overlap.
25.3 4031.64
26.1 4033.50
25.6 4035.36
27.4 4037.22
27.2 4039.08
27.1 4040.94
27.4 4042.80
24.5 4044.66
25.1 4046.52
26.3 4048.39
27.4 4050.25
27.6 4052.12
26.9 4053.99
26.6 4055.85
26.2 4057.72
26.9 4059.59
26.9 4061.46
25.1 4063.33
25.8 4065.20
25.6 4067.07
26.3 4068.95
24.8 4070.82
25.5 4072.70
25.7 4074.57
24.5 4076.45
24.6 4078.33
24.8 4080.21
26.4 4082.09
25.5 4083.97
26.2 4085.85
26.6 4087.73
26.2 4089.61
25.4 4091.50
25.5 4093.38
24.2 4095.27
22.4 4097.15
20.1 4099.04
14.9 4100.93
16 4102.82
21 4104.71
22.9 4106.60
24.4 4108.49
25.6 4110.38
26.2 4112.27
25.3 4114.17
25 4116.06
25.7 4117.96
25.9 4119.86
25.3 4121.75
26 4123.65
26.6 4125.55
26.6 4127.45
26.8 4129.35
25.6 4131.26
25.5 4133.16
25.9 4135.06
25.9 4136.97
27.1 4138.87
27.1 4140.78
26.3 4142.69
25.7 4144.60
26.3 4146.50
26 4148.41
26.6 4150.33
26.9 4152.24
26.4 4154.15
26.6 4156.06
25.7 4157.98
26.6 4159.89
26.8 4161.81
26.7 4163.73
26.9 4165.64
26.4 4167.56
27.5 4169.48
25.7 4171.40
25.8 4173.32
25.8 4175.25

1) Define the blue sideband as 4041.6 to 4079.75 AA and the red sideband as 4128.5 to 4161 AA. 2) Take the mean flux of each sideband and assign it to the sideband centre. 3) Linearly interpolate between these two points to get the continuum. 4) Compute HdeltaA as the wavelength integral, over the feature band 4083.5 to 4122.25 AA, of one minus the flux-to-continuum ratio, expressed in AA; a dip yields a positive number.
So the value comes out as 3.5 AA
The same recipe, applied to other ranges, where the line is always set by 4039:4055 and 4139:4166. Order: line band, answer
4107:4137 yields 0.90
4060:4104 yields 3.72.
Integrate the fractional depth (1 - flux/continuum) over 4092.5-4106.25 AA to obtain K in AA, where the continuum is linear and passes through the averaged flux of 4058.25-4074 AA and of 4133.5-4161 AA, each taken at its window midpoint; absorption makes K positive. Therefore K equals 2.85 AA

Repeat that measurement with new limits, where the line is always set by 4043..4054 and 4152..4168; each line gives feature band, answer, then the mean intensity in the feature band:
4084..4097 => 0.5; 25.5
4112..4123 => 0.4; 25.5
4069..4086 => 0.7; 25.3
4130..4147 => 0.2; 26.2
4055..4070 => 0.1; 26.2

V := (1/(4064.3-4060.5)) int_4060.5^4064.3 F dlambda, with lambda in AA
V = 26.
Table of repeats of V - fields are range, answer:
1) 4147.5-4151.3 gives 26.3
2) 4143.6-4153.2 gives 26.3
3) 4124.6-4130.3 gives 26.7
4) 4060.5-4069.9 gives 25.9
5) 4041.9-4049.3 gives 25.8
